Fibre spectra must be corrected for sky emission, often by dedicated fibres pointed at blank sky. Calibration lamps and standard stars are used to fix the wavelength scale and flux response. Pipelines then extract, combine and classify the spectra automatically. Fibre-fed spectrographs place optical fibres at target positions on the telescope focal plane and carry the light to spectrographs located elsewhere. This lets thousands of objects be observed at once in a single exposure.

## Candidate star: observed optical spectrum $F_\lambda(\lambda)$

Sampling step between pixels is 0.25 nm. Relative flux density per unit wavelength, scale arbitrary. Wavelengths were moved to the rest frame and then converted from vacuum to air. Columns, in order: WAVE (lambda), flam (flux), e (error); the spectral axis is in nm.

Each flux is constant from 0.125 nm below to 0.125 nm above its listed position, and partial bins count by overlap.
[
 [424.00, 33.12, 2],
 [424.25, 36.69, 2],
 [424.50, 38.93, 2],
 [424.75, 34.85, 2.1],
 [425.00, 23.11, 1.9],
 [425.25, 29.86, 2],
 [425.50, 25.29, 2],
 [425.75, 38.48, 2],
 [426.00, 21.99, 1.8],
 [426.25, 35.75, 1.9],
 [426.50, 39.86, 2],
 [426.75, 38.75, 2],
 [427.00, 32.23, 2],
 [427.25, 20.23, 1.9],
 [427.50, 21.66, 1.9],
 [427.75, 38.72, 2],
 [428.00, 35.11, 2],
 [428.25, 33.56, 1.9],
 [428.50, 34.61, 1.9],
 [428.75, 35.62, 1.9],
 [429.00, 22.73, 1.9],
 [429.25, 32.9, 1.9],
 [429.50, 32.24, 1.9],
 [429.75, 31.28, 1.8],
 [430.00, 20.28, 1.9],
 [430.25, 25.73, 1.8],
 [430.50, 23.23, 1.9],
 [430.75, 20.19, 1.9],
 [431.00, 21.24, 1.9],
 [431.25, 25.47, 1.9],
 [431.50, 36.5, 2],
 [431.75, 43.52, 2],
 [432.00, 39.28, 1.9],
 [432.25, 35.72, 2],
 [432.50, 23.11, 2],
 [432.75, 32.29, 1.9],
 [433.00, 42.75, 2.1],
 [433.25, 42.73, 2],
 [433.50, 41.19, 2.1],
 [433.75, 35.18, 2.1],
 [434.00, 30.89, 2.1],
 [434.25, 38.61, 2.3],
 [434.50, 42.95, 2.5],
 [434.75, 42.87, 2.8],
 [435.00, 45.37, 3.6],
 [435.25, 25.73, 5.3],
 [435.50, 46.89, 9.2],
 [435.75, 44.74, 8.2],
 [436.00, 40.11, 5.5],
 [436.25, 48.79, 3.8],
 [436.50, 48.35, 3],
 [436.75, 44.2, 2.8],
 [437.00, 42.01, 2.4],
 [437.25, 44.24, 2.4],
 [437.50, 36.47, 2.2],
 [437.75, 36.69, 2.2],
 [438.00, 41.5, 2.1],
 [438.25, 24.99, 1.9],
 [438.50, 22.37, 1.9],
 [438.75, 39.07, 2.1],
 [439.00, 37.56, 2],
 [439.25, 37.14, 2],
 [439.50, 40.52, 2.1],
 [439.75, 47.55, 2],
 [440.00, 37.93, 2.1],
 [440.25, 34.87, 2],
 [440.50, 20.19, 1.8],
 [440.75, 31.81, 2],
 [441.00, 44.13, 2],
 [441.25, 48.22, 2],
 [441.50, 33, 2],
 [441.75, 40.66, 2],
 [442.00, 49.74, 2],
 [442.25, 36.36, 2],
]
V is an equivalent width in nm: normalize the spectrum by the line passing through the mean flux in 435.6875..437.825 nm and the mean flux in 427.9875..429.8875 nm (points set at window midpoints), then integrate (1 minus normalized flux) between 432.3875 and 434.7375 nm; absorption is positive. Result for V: 0.09 nm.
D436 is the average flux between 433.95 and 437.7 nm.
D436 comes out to 41.6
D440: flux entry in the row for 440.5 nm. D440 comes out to 20.19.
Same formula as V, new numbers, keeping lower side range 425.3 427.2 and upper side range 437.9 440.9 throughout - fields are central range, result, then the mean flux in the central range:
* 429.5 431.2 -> 0.45 nm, 24.4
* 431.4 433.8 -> -0.27 nm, 37.3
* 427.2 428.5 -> 0.08 nm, 30.9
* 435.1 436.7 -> -0.40 nm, 42.6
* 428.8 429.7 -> 0.08 nm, 30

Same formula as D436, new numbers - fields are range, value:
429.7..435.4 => 33.4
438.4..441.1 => 35.8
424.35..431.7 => 30.2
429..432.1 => 29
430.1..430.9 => 22.9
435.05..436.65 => 42.6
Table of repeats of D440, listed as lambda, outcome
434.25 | 38.61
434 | 30.89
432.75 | 32.29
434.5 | 42.95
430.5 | 23.23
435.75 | 44.74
